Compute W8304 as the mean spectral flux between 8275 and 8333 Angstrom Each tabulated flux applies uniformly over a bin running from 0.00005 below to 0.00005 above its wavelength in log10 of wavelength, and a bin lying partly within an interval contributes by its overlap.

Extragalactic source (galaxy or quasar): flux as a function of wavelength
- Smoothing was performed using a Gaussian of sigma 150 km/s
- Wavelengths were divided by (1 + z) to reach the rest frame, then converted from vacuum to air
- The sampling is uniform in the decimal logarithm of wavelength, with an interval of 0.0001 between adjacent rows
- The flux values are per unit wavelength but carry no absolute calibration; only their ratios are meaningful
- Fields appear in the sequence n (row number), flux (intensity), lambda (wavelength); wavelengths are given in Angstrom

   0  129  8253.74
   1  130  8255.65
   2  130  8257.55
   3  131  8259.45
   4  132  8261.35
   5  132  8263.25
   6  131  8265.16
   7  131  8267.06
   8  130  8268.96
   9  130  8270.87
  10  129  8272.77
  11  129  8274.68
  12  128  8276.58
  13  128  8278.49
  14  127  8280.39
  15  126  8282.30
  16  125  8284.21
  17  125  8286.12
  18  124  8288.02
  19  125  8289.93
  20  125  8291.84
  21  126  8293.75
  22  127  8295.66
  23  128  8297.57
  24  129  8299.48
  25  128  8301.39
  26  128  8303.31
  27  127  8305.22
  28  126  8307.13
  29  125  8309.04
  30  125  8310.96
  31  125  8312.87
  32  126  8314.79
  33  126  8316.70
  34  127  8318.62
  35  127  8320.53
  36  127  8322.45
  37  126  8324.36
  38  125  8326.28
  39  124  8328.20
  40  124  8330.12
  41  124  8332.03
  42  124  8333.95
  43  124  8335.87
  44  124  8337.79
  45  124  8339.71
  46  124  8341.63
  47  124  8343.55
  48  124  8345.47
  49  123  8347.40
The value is 126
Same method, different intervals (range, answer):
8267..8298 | 127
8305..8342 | 125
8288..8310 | 127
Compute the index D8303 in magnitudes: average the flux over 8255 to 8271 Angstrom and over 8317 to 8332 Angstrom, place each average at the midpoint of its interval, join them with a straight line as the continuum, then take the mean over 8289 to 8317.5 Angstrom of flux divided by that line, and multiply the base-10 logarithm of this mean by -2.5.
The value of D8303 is 0.01 mag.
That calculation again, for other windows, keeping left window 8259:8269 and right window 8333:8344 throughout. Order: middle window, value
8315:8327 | -0.006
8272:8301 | 0.020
